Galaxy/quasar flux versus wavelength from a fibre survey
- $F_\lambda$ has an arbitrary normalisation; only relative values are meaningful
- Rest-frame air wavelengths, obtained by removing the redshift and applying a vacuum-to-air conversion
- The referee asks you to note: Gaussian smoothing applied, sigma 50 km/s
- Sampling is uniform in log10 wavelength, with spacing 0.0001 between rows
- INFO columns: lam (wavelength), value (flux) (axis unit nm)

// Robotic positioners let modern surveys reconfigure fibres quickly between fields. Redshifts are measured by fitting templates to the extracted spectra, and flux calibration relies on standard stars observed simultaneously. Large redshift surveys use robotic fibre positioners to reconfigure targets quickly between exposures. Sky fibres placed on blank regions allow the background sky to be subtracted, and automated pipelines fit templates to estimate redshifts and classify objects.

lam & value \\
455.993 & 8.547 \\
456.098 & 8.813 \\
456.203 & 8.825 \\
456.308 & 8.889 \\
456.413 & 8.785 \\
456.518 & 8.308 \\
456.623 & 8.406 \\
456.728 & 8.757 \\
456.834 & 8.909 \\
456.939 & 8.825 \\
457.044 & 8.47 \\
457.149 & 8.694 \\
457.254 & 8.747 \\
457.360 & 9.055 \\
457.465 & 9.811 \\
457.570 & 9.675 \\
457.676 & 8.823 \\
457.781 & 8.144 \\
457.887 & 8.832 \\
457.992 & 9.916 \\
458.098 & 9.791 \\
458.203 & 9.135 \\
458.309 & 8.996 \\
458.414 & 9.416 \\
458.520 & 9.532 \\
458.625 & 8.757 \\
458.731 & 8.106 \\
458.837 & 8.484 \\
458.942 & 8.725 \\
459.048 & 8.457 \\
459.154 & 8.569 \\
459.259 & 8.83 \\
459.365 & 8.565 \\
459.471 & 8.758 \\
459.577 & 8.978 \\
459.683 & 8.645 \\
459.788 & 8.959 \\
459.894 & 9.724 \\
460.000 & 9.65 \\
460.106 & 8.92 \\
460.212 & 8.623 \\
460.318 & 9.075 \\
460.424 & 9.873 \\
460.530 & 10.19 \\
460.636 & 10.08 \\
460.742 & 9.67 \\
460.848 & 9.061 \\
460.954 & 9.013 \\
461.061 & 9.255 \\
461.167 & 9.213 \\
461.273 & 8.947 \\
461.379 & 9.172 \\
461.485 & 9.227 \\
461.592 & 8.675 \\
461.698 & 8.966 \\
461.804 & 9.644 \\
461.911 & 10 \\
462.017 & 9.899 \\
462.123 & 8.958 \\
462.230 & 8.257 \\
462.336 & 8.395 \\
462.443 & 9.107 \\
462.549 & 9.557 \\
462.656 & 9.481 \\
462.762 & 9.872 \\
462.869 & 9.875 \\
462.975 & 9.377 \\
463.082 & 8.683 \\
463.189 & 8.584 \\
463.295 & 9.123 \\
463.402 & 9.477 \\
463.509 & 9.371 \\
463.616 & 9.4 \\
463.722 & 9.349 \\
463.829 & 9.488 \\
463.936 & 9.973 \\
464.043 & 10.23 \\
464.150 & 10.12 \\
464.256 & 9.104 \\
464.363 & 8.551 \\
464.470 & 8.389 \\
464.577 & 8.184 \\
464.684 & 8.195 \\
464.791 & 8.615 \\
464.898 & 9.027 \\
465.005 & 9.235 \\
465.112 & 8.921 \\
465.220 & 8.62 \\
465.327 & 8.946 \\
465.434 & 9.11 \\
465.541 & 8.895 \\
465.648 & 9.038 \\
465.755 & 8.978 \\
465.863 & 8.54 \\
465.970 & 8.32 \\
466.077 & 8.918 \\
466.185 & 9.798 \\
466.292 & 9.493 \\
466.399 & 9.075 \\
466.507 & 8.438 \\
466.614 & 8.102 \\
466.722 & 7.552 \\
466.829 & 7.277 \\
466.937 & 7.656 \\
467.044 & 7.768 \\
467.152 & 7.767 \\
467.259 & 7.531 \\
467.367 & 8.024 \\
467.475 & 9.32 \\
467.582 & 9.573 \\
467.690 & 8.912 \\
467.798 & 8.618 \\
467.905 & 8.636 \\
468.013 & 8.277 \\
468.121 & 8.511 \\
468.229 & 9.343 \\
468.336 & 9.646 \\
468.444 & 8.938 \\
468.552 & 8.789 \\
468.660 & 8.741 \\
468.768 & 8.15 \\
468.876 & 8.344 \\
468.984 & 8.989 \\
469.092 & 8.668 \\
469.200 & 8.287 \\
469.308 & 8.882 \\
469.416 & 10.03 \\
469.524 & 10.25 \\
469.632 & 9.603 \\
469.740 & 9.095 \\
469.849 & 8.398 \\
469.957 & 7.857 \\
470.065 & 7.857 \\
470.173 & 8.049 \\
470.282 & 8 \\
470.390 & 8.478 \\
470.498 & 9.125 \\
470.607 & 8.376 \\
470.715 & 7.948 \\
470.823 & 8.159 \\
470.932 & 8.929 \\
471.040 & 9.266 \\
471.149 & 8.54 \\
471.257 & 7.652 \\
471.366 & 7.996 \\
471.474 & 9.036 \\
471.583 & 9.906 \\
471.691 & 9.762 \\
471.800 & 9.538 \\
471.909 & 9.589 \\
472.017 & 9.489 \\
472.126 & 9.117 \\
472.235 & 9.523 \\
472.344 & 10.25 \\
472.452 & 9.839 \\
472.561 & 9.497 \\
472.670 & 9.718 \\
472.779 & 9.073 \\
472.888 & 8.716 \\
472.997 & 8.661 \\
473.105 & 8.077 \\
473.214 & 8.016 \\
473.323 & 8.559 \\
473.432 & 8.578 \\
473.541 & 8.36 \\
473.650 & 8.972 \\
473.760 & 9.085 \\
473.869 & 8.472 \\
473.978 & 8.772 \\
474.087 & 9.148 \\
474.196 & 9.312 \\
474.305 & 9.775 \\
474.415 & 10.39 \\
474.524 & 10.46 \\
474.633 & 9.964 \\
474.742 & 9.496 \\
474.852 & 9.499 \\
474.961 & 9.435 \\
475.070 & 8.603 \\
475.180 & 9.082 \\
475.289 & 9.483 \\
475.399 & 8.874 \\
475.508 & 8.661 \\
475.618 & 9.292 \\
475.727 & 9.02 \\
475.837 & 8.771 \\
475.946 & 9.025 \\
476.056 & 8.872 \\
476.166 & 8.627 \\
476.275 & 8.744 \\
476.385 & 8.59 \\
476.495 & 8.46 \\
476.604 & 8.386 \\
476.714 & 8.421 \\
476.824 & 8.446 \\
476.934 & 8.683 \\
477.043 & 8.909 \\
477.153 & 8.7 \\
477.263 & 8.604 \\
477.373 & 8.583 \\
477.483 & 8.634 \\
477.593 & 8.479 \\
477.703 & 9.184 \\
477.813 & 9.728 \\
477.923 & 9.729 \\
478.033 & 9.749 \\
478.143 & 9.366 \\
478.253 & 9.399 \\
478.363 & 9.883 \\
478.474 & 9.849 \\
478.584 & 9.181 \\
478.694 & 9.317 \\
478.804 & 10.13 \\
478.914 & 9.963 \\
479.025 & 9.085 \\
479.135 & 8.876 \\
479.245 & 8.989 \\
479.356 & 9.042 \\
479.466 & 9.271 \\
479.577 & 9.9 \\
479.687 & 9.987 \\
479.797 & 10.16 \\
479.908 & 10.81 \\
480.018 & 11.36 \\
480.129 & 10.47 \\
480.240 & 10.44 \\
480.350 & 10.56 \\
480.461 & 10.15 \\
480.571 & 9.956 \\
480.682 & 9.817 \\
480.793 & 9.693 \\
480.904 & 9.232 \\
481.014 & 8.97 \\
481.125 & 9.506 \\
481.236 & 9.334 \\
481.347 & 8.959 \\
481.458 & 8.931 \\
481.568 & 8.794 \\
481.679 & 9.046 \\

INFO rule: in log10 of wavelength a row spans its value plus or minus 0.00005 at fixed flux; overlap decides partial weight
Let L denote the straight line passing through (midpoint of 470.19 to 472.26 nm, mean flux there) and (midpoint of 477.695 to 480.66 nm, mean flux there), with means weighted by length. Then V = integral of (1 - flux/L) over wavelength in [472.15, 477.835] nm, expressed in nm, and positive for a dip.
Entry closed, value 0.174 nm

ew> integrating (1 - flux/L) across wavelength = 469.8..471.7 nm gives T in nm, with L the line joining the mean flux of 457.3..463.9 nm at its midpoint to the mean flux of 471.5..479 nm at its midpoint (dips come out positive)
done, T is 0.138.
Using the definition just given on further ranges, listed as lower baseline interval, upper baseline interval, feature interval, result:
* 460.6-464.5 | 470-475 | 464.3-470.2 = 0.31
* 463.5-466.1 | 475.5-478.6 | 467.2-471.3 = 0.15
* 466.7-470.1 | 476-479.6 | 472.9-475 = -0.05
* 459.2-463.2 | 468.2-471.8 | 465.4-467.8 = 0.11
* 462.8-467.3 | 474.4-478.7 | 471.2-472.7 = -0.06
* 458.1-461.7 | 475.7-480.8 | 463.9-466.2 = 0.05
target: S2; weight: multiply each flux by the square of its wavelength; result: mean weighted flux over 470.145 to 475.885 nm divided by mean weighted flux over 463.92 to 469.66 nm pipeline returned 1.1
